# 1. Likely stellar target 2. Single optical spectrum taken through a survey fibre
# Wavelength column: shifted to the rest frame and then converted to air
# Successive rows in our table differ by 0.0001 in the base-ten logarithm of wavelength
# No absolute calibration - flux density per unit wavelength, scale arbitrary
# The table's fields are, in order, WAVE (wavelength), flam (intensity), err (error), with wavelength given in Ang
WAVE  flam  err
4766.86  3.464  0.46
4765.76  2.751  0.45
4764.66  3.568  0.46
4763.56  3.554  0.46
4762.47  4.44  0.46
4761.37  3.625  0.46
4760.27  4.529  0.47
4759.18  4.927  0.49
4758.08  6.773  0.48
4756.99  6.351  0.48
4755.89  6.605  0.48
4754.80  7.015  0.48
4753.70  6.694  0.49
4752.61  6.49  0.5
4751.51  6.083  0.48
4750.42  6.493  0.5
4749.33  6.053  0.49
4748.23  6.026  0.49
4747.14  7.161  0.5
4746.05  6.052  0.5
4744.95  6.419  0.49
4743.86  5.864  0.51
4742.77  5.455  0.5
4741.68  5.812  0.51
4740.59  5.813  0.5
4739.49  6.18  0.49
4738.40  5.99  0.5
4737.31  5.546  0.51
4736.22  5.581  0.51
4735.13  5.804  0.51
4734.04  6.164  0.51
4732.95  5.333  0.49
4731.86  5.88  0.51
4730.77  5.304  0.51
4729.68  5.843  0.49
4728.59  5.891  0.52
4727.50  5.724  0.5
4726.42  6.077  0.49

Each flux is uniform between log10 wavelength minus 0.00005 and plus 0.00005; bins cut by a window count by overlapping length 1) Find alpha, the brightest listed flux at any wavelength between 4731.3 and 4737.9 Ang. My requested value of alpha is 6.164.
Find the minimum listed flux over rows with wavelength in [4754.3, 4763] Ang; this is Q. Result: 3.625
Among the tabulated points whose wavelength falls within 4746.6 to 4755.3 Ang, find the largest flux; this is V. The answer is 7.161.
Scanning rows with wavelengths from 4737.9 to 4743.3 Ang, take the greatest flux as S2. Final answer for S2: 6.18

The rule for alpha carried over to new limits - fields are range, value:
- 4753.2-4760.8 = 7.015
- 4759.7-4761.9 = 4.529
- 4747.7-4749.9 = 6.053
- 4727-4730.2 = 5.891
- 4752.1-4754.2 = 6.694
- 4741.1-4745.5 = 6.419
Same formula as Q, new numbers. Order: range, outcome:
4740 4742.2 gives 5.812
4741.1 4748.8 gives 5.455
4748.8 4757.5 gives 6.053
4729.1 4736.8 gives 5.304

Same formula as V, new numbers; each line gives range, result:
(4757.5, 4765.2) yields 6.773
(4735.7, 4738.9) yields 5.99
